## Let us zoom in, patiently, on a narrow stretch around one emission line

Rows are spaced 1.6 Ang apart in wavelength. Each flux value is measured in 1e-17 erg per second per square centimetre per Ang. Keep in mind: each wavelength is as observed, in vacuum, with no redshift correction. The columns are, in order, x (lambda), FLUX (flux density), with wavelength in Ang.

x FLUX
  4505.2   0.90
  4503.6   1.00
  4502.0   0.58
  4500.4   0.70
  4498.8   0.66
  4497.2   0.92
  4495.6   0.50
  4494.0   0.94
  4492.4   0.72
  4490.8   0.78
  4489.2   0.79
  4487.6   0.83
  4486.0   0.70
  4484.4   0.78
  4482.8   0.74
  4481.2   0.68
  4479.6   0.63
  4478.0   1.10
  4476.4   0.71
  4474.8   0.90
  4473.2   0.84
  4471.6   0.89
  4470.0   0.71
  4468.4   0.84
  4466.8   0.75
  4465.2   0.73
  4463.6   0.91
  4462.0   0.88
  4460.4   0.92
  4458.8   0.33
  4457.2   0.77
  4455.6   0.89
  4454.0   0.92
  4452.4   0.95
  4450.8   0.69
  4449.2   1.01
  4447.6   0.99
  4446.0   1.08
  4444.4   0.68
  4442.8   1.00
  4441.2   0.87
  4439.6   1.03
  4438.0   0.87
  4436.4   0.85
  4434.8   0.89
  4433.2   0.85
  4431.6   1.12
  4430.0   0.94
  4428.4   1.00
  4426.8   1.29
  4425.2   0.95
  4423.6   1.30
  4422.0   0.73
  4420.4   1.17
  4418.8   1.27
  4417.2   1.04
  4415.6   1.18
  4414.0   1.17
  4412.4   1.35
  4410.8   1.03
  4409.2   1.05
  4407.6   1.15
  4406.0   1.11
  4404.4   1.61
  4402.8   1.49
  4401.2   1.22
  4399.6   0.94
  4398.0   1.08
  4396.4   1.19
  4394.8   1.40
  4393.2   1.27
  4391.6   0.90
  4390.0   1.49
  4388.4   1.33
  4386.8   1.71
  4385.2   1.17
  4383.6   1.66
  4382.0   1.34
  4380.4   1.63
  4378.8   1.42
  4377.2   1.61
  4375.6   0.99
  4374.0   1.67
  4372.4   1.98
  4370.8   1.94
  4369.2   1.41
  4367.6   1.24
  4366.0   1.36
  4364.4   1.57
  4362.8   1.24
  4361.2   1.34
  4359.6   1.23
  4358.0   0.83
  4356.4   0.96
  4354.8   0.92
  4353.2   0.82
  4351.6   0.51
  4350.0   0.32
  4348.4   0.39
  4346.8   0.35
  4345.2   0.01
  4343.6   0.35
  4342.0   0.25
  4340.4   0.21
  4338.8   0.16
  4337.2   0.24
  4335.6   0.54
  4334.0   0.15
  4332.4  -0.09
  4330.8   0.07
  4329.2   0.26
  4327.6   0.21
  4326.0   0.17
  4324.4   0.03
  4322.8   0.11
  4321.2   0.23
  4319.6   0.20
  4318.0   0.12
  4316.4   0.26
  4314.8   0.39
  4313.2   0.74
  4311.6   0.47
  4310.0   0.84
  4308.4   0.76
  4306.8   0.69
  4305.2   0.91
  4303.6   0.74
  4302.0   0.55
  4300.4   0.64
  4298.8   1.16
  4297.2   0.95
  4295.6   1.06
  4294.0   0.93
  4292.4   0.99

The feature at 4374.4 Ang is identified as C IV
